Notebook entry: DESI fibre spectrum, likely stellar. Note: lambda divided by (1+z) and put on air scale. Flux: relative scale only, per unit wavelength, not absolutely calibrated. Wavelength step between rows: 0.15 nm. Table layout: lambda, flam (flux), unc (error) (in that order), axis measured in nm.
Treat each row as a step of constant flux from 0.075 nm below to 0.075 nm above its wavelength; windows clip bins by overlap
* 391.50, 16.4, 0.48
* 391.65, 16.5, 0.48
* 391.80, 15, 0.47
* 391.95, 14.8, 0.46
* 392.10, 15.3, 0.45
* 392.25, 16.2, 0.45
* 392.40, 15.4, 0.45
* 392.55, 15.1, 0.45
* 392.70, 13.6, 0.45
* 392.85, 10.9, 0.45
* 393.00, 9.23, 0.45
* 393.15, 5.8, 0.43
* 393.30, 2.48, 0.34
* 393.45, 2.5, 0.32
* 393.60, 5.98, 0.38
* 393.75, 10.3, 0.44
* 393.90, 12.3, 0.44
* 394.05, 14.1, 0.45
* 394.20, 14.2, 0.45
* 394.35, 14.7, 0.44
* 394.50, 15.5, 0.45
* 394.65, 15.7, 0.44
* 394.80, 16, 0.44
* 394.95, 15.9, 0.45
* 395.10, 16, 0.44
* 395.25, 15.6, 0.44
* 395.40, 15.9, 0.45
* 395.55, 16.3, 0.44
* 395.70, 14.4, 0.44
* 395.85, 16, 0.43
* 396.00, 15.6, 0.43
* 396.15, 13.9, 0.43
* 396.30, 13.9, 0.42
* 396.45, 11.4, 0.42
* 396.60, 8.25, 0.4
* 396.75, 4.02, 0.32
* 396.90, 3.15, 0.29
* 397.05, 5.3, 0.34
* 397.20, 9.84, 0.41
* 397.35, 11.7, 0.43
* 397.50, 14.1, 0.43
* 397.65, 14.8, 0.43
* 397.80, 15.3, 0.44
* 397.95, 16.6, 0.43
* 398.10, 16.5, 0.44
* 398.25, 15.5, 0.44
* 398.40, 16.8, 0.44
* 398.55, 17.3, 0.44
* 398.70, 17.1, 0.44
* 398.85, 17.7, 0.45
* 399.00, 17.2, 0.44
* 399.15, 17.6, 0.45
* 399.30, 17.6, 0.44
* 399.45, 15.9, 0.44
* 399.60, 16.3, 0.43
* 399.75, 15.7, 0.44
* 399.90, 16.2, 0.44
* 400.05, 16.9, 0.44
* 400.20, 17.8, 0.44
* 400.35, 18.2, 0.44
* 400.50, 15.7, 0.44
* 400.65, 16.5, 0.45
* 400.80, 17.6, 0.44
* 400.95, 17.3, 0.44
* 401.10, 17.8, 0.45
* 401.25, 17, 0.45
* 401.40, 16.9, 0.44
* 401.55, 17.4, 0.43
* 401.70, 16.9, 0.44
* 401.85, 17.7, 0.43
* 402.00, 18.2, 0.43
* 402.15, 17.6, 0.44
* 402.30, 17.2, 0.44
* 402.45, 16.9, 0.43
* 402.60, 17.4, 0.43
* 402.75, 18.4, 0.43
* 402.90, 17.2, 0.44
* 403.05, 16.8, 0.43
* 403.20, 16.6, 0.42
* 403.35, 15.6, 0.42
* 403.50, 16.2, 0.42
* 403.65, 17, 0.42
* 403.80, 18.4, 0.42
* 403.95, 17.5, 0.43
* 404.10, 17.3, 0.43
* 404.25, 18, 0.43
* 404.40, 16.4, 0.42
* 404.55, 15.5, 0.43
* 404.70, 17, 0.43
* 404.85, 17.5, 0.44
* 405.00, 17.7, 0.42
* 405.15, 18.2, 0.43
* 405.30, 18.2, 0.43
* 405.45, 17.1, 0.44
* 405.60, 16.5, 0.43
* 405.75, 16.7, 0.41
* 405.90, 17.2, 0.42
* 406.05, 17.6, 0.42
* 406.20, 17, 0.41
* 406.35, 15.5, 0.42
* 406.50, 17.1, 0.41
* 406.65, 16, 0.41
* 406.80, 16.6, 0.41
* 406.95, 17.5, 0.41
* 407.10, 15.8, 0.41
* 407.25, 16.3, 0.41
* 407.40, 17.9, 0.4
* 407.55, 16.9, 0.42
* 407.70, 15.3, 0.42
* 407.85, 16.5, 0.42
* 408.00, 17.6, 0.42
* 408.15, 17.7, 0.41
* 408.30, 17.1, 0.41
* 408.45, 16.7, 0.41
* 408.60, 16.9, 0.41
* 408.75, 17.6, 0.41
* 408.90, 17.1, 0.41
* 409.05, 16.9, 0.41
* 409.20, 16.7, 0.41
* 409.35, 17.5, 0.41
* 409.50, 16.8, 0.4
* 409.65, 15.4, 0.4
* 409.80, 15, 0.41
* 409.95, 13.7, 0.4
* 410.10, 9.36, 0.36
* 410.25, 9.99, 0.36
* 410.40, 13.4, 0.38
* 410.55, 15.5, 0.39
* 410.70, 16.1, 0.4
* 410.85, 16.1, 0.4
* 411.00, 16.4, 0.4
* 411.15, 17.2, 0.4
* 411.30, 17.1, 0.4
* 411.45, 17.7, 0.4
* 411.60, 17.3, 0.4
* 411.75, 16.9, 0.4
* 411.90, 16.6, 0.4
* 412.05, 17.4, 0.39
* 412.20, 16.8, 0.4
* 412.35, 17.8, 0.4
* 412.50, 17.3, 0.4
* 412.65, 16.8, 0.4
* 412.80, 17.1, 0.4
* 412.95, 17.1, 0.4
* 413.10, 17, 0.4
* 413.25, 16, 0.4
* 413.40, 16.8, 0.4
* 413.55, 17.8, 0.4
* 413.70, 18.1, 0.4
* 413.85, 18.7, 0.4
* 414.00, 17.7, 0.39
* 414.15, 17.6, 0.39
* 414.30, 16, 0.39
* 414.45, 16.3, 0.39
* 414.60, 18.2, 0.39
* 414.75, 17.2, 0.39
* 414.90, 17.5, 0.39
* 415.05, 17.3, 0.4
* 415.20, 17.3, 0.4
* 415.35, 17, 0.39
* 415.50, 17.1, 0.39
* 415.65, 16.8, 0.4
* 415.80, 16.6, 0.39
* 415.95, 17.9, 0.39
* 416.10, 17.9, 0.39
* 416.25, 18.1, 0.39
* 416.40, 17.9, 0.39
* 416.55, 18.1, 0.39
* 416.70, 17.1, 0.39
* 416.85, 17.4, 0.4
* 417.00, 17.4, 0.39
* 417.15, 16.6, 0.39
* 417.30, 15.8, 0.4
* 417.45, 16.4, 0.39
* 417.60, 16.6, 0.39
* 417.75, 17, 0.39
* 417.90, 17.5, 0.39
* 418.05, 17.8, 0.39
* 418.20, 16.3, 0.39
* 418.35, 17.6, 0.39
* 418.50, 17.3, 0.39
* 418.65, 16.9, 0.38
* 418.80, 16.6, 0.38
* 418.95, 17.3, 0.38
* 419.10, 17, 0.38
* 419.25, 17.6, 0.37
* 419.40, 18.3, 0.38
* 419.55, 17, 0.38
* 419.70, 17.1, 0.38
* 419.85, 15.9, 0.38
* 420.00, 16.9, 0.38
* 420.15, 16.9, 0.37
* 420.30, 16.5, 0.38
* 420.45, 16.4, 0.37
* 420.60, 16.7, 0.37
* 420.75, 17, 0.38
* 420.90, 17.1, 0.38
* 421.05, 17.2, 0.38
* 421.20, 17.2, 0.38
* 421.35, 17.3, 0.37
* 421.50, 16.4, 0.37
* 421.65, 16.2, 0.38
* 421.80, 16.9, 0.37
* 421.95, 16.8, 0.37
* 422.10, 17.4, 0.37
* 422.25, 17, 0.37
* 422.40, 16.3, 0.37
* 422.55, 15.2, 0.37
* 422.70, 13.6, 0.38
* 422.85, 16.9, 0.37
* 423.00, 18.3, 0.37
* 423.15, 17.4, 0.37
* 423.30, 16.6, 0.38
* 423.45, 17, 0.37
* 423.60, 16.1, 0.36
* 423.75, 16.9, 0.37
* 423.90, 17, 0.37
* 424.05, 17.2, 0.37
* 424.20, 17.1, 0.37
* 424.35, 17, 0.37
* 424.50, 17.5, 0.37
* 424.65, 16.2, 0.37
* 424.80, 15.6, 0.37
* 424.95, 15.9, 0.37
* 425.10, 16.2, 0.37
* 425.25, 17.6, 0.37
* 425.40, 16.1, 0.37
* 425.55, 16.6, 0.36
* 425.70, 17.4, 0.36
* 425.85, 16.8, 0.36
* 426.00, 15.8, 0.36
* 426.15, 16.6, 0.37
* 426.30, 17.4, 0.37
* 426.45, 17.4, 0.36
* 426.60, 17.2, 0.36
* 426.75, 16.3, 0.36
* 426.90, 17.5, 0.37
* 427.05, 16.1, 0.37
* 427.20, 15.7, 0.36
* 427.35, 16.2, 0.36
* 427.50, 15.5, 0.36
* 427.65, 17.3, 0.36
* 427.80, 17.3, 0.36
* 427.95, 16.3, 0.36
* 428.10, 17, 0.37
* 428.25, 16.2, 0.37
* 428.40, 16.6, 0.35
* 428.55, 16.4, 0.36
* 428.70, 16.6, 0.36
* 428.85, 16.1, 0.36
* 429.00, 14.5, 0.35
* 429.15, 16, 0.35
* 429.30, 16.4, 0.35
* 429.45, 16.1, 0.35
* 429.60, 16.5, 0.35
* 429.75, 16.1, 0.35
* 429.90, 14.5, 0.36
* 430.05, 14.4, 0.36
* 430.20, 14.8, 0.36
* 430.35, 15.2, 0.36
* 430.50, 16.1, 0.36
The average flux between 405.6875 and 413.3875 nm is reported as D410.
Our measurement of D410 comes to 16.4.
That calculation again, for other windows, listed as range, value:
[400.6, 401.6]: 17.2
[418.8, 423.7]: 16.8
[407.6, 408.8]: 16.9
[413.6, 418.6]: 17.3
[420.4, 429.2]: 16.6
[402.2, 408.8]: 17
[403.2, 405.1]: 17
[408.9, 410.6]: 14.7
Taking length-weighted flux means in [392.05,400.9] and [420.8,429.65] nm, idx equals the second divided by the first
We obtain 1.2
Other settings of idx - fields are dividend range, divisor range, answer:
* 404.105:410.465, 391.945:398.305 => 1.31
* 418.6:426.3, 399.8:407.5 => 0.98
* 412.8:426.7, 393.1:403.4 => 1.16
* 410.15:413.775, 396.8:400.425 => 1.10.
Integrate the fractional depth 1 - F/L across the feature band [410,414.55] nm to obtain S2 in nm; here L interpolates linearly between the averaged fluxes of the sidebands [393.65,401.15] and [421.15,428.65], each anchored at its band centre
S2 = -0.19 nm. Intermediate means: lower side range 14.7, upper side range 16.6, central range 16.4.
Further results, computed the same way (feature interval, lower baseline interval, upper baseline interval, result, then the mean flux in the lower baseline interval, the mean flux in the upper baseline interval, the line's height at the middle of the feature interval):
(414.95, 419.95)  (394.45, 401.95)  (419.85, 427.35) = -0.262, 15.1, 16.7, 16.3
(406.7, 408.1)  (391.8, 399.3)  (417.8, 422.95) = -0.167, 13.2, 16.8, 14.9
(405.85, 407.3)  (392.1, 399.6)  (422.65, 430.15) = -0.229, 13.3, 16.5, 14.4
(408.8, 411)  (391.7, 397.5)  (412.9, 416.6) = 0.145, 12.2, 17.4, 16.1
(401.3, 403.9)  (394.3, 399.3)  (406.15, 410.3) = -0.352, 14.2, 16.1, 15.2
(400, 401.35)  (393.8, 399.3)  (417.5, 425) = -0.246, 14.1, 16.8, 14.5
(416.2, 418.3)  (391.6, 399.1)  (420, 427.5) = -0.168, 13.2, 16.7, 15.9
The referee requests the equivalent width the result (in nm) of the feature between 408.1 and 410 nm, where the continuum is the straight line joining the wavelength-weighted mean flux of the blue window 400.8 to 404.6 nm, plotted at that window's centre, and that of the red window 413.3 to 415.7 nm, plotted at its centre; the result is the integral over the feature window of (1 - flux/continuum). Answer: 0.08 nm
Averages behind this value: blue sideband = 17.2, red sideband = 17.3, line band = 16.6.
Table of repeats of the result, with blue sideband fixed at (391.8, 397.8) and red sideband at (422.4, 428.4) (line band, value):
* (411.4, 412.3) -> -0.149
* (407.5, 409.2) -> -0.326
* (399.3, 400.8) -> -0.421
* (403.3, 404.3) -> -0.266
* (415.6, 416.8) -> -0.177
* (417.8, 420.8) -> -0.245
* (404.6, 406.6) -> -0.483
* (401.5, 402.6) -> -0.339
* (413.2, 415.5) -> -0.345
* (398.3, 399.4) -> -0.376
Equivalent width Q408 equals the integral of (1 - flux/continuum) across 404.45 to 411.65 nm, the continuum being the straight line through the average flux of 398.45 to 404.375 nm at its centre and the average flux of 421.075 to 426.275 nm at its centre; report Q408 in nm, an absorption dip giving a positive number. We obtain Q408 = 0.26 nm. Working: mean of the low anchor 17.1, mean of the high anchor 16.7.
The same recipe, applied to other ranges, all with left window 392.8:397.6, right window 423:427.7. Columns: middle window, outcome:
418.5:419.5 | -0.11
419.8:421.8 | -0.10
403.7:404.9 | -0.37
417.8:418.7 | -0.10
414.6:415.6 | -0.16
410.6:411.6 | -0.17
